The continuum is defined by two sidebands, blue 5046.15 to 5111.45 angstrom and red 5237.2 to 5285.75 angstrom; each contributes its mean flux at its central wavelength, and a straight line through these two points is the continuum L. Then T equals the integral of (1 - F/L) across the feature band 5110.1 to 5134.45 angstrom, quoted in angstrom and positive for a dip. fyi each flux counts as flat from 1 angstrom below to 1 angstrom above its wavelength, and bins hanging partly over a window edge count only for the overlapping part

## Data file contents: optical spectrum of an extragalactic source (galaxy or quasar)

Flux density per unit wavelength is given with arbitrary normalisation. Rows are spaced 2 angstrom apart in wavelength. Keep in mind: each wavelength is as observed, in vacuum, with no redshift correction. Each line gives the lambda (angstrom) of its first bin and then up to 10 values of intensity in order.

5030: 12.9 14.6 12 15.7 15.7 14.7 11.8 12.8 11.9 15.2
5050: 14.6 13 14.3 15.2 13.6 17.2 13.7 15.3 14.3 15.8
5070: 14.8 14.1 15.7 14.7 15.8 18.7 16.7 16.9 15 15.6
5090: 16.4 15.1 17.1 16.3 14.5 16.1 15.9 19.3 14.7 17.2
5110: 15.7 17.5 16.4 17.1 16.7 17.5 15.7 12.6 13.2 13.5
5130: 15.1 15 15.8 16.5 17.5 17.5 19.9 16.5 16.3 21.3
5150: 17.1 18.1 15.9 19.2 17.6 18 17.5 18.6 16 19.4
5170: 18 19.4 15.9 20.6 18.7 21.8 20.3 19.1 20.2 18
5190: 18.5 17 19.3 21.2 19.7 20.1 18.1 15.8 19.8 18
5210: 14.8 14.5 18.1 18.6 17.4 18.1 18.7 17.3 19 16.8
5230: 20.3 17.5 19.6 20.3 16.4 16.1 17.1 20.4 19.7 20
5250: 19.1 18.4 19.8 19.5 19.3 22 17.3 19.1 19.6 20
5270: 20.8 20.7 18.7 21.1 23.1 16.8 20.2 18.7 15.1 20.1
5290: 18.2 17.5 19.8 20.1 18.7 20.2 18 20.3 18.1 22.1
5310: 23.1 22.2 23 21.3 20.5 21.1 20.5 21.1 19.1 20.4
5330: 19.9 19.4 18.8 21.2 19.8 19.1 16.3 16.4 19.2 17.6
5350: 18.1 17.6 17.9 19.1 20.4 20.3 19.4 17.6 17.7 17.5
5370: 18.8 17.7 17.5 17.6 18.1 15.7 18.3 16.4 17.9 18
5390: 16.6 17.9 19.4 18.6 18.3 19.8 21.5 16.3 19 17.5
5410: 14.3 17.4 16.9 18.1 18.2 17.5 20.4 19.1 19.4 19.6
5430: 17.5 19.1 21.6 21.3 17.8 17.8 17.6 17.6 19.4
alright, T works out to 1.4 angstrom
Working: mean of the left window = 15.5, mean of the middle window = 15.5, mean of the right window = 19.3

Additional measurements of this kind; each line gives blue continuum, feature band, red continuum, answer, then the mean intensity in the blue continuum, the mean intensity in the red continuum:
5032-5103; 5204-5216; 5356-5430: -0.5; 15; 18.2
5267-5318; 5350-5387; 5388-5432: 1.5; 19.9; 18.3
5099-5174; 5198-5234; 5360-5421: -1.5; 16.9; 17.9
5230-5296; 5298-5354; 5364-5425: -3.5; 19.2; 17.9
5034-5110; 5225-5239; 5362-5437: -1.6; 15.2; 18.2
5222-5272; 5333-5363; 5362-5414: -1.0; 19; 17.8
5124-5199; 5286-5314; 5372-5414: -3.2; 17.9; 17.8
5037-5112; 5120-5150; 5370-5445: -0.8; 15.3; 18.2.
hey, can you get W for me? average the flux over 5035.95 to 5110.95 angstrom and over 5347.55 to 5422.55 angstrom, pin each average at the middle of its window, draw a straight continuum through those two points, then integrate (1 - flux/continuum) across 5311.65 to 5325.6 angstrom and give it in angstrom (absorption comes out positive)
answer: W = -3.0 angstrom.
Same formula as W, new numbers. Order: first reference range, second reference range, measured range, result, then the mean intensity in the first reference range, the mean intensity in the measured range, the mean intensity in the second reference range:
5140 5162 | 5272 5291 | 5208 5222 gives 1.1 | 17.9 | 17.1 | 19.2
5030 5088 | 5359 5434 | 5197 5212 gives -1.5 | 14.8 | 17.8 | 18.2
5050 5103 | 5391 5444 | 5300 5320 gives -3.8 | 15.4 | 20.9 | 18.5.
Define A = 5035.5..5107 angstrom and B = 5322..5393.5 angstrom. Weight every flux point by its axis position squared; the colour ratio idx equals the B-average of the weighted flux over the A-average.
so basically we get 1.4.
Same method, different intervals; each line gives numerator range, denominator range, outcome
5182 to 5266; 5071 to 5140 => 1.22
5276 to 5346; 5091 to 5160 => 1.28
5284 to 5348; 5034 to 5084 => 1.47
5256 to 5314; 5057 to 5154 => 1.31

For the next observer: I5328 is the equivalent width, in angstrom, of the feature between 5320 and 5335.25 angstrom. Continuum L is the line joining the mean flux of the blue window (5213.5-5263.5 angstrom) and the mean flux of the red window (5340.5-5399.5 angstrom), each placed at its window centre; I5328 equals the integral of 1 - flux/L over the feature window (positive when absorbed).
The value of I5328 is -1.5 angstrom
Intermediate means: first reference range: 18.7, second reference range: 18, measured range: 20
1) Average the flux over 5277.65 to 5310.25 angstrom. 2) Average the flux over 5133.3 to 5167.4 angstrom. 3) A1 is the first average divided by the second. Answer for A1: 1.1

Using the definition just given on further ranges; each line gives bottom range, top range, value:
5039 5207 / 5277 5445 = 1.13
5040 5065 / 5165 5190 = 1.34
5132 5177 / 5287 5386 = 1.08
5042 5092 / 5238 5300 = 1.28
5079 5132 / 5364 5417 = 1.11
